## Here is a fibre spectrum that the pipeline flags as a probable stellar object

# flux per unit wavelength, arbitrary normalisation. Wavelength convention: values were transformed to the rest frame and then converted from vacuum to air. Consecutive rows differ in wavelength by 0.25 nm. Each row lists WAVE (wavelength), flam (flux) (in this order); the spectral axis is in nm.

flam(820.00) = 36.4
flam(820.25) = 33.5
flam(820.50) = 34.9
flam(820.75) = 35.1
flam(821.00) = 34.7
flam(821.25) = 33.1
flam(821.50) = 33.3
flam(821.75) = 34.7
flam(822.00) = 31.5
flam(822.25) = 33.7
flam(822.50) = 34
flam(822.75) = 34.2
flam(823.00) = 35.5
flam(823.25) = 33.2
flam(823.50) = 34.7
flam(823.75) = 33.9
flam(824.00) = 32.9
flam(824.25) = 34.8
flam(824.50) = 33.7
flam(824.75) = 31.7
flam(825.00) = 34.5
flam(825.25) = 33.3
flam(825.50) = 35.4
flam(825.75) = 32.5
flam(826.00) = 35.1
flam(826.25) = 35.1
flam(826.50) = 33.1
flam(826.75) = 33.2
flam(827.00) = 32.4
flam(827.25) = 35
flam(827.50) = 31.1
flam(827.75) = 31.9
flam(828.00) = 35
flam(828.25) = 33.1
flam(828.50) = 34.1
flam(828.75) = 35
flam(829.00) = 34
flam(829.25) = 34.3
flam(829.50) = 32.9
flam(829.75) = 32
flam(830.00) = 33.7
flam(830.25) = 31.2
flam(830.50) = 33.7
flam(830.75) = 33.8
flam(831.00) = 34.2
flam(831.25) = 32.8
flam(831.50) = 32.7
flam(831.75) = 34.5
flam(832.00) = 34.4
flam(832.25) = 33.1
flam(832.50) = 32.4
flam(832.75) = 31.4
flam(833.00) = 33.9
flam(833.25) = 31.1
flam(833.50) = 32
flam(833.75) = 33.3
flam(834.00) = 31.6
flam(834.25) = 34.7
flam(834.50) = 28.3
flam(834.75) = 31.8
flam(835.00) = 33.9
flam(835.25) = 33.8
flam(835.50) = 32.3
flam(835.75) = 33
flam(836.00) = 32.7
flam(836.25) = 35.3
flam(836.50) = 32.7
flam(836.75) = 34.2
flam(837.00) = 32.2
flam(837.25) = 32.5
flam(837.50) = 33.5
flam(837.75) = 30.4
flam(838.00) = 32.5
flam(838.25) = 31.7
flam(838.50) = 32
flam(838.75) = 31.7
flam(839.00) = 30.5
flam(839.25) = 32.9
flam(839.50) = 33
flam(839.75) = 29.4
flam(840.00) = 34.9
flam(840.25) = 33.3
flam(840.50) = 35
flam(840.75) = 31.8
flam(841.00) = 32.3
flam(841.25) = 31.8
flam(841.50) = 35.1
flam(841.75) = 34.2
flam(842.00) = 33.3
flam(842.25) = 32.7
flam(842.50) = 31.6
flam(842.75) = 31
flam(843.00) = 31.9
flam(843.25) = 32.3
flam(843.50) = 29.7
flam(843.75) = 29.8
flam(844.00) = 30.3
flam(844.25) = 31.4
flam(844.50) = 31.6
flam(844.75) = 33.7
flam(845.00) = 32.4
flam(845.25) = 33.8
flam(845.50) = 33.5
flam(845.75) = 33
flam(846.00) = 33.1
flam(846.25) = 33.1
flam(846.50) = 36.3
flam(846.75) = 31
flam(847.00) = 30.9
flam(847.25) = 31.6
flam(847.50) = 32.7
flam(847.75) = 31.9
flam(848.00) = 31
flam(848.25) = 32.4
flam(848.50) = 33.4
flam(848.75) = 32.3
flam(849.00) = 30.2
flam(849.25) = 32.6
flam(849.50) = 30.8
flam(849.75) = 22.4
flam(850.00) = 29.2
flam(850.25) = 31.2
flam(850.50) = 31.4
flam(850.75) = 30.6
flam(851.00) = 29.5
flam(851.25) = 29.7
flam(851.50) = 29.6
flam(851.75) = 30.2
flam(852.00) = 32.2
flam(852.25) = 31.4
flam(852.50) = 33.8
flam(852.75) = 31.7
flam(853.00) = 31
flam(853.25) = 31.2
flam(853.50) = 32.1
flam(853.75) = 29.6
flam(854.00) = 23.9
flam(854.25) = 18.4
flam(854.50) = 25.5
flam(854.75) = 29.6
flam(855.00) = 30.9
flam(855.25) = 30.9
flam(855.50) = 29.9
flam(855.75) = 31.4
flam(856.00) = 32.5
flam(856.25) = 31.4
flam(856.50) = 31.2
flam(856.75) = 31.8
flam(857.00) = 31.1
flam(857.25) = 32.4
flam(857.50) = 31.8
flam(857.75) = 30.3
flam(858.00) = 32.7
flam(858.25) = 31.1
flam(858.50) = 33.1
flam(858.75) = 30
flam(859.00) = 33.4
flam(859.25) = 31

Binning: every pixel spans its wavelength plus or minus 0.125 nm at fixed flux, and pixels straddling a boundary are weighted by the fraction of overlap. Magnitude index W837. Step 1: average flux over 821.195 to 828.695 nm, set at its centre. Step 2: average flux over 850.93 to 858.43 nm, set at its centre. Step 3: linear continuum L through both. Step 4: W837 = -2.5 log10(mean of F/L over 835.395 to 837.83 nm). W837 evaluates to -0.02 mag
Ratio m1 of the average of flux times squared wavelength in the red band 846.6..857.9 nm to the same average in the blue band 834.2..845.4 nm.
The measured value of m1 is 0.97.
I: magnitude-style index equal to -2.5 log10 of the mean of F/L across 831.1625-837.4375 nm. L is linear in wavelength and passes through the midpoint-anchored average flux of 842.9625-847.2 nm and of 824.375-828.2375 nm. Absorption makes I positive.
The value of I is 0.00 mag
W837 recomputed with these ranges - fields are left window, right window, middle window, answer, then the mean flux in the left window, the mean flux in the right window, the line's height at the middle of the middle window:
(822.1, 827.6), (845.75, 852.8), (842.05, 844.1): 0.02 mag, 33.8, 31.3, 31.9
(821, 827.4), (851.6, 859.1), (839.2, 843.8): -0.02 mag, 33.8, 30.5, 32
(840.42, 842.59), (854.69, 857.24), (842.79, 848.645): 0.01 mag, 33.1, 31.2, 32.5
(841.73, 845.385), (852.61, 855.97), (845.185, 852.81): -0.04 mag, 31.9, 29.1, 30.5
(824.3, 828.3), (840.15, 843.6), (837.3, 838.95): 0.03 mag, 33.5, 32.6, 32.8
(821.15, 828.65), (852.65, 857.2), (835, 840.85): -0.03 mag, 33.7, 29.7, 31.9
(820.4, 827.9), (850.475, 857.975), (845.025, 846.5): -0.08 mag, 33.7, 30.3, 31.2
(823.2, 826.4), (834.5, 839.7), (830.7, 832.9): 0.00 mag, 33.9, 32.5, 33.1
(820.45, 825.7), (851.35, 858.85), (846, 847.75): -0.04 mag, 33.9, 30.4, 31.3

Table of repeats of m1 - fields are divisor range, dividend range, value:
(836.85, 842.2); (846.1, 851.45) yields 0.98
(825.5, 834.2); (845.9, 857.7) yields 0.97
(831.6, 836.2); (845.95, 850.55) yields 0.99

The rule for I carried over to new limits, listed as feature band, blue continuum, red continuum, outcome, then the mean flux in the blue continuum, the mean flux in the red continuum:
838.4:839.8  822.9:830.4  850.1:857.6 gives 0.01 mag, 33.6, 30.3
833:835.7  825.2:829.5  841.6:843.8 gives 0.02 mag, 33.7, 31.9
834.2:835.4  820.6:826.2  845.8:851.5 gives 0.01 mag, 33.9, 31.2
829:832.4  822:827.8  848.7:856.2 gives -0.02 mag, 33.7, 29.8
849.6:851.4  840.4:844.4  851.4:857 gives 0.05 mag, 32.1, 30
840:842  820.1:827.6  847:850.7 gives -0.05 mag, 33.8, 30.9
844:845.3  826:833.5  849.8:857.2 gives -0.04 mag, 33.3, 30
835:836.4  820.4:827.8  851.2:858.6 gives -0.03 mag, 33.8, 30.4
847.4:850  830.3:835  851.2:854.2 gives 0.00 mag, 32.8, 30.3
